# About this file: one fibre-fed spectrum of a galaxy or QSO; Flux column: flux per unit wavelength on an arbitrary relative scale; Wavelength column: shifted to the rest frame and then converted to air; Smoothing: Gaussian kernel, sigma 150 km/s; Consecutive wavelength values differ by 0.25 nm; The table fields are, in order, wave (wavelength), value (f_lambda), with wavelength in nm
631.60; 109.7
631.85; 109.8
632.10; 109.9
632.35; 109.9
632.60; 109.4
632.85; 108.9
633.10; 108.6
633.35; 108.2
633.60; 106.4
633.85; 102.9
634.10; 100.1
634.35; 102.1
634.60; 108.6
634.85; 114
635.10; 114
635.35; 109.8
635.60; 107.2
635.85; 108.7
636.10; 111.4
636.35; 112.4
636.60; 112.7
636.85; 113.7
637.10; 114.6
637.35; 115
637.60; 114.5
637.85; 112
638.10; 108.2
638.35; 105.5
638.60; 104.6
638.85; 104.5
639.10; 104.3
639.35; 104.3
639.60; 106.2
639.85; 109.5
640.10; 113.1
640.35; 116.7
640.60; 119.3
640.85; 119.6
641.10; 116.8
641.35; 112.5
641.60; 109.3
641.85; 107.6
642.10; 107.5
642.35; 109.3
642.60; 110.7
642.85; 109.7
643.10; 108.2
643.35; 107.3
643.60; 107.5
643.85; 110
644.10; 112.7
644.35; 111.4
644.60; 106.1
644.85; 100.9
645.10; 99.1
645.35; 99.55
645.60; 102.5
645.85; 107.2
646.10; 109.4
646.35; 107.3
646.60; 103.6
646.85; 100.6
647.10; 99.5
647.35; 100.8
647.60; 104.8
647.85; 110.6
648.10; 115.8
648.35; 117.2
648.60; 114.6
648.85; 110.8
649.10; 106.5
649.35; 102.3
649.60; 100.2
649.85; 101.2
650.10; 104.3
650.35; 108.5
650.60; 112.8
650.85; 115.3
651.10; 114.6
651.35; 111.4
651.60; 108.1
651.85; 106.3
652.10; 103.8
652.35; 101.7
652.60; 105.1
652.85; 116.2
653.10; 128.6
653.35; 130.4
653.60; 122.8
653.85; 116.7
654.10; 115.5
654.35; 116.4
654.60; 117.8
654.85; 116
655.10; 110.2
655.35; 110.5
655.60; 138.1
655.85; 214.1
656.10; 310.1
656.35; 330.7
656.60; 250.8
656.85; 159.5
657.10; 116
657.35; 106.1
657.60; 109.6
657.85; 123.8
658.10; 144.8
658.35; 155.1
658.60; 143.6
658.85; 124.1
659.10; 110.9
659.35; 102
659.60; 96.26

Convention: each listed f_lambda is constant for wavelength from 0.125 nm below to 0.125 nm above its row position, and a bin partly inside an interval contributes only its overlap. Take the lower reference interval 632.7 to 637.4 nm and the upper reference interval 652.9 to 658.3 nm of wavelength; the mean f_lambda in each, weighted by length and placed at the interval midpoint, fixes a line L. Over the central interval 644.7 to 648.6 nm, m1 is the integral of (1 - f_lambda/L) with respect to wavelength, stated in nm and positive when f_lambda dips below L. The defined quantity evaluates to 0.807 nm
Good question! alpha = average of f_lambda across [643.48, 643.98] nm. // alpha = 109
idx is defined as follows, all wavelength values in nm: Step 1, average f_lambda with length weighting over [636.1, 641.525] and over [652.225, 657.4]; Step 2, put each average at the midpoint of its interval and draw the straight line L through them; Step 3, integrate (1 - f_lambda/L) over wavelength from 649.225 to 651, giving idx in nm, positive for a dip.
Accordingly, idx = 0.41 nm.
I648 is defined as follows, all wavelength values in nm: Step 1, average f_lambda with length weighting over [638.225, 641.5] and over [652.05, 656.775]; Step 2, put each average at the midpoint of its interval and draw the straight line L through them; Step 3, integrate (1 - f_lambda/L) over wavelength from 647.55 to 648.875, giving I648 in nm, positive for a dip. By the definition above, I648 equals 0.21 nm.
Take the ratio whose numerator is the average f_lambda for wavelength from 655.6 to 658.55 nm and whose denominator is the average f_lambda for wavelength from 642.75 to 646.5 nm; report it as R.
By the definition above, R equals 1.70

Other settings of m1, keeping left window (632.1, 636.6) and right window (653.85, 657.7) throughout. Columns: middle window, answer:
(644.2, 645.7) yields 0.34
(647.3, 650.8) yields 0.87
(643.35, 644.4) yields 0.17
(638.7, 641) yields 0.21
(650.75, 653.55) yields 0.71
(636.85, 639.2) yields 0.16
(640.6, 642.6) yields 0.22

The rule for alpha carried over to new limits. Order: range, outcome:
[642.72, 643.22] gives 109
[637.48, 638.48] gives 110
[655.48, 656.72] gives 249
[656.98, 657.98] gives 114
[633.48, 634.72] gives 104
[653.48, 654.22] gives 118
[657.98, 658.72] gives 148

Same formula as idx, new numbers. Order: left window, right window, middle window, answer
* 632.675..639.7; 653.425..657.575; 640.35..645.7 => 0.71 nm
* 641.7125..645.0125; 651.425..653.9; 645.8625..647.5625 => 0.10 nm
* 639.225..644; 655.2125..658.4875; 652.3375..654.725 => 0.63 nm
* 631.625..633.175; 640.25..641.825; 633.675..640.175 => 0.20 nm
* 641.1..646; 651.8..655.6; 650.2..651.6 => 0.02 nm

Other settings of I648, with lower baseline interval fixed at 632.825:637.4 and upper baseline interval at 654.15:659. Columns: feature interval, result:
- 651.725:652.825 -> 0.31 nm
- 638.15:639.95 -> 0.19 nm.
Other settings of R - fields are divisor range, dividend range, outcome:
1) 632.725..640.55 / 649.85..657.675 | 1.25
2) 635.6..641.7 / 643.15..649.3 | 0.96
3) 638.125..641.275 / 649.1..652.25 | 0.97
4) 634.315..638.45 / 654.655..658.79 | 1.47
